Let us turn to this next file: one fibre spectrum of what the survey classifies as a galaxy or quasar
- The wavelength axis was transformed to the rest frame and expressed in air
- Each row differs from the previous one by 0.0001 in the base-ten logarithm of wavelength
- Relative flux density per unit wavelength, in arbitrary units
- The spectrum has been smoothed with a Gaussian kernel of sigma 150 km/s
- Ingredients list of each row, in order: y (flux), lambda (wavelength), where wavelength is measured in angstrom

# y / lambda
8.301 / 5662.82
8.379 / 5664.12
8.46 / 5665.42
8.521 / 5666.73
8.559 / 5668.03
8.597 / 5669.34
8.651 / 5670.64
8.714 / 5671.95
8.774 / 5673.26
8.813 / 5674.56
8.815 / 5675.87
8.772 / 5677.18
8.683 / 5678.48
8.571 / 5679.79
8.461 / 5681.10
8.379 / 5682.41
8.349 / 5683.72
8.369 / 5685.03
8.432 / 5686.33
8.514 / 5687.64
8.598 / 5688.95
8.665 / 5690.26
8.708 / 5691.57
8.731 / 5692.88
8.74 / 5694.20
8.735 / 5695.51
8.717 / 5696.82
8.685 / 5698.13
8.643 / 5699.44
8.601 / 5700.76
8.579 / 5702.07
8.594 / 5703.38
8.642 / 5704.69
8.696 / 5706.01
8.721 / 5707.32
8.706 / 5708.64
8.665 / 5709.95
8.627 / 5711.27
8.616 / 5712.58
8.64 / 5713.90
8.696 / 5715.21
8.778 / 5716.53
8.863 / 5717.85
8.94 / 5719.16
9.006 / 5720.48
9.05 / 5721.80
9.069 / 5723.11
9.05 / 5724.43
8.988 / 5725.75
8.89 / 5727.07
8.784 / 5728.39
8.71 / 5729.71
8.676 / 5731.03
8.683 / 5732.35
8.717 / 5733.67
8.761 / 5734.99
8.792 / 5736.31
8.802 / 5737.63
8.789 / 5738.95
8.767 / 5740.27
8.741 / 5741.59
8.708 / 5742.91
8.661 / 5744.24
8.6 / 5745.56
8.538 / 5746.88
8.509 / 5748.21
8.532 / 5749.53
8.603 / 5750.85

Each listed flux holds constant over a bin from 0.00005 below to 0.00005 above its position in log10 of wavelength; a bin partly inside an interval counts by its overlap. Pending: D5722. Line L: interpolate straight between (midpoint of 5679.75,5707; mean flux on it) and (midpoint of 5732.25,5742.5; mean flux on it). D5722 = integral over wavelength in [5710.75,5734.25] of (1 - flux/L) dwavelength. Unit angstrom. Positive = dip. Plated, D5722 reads -0.3 angstrom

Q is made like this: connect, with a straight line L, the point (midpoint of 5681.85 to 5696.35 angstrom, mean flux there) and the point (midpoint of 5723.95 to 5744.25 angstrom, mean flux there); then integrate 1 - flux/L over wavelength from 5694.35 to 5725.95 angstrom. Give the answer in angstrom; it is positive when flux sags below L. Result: -0.3 angstrom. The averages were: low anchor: 8.57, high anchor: 8.78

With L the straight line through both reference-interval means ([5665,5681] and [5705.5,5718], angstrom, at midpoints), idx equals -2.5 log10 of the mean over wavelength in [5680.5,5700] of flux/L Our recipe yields 0.01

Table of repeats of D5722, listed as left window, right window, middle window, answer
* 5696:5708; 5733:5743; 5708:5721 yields -0.1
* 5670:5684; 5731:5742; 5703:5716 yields 0.1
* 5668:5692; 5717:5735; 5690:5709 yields 0.1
